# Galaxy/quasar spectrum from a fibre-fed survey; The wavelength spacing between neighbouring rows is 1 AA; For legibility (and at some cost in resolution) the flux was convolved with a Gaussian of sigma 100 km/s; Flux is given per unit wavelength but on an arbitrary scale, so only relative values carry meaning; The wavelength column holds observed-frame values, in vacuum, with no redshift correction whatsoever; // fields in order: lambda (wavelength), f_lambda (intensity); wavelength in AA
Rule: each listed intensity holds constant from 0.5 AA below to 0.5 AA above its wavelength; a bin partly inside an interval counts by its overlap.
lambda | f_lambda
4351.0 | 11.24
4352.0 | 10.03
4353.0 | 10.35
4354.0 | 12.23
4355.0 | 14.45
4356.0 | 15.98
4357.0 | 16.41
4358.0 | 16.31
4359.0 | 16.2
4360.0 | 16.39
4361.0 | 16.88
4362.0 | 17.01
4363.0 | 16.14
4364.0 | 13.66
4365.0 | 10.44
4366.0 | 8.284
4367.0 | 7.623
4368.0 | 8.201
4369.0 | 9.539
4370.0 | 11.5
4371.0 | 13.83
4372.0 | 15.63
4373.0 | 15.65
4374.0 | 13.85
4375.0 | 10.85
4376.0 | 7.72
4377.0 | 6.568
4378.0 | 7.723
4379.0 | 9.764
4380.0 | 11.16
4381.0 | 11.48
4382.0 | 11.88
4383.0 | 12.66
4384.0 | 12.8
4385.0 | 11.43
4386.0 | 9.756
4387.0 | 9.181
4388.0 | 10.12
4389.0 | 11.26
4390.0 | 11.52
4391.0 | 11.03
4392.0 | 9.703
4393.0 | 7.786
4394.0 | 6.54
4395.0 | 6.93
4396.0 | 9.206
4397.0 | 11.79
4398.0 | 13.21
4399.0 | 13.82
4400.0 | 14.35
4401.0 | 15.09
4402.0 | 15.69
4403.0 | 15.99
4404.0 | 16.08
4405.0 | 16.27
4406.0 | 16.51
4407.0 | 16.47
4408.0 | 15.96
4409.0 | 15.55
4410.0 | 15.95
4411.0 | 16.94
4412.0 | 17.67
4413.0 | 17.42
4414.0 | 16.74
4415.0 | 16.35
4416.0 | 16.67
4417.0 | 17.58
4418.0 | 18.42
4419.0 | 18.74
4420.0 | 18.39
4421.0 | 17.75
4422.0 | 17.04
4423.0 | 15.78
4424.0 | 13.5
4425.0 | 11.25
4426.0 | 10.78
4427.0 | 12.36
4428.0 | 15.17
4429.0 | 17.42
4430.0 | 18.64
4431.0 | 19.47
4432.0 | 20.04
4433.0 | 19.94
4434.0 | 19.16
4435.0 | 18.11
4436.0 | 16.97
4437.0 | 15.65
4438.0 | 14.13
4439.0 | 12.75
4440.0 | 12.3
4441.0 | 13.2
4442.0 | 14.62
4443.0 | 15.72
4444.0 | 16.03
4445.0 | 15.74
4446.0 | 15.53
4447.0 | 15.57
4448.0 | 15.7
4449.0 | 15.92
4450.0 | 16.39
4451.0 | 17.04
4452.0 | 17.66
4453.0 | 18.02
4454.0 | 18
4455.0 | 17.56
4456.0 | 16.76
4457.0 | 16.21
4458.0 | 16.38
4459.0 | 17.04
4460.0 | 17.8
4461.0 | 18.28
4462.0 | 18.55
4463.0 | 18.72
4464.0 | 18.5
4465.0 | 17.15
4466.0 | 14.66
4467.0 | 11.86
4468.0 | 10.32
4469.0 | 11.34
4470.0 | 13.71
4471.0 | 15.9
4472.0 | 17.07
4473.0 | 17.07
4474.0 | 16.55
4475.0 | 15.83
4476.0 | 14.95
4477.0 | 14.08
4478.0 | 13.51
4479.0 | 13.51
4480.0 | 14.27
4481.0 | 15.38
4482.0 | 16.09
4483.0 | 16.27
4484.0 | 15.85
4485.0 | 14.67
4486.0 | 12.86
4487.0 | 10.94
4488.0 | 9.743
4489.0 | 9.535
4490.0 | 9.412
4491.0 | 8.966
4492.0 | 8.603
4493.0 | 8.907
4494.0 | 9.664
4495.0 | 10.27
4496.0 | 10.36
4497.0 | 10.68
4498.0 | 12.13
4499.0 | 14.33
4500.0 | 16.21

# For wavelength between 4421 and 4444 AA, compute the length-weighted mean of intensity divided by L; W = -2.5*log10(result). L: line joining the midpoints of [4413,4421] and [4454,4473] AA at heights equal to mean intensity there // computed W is 0.09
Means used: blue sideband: 17.6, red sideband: 16.1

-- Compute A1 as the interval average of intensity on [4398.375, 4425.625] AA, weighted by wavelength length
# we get 16.2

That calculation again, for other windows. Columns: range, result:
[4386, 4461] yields 15.2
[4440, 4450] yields 15.2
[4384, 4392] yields 10.7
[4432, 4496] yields 14.9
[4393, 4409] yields 13.5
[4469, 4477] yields 15.5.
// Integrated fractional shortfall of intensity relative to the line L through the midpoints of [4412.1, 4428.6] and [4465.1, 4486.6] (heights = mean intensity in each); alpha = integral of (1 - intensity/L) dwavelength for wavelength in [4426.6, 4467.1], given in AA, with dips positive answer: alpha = -3.4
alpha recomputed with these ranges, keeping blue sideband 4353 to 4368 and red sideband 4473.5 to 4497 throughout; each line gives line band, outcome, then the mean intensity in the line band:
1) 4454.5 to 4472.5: -4.5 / 16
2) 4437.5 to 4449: -1.5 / 14.7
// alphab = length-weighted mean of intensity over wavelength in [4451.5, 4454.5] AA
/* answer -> 17.9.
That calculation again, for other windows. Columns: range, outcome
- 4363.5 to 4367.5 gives 10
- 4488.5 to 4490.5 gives 9.47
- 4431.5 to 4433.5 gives 20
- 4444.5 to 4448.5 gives 15.6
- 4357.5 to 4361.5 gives 16.4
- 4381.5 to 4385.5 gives 12.2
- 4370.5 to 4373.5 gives 15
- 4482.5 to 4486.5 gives 14.9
